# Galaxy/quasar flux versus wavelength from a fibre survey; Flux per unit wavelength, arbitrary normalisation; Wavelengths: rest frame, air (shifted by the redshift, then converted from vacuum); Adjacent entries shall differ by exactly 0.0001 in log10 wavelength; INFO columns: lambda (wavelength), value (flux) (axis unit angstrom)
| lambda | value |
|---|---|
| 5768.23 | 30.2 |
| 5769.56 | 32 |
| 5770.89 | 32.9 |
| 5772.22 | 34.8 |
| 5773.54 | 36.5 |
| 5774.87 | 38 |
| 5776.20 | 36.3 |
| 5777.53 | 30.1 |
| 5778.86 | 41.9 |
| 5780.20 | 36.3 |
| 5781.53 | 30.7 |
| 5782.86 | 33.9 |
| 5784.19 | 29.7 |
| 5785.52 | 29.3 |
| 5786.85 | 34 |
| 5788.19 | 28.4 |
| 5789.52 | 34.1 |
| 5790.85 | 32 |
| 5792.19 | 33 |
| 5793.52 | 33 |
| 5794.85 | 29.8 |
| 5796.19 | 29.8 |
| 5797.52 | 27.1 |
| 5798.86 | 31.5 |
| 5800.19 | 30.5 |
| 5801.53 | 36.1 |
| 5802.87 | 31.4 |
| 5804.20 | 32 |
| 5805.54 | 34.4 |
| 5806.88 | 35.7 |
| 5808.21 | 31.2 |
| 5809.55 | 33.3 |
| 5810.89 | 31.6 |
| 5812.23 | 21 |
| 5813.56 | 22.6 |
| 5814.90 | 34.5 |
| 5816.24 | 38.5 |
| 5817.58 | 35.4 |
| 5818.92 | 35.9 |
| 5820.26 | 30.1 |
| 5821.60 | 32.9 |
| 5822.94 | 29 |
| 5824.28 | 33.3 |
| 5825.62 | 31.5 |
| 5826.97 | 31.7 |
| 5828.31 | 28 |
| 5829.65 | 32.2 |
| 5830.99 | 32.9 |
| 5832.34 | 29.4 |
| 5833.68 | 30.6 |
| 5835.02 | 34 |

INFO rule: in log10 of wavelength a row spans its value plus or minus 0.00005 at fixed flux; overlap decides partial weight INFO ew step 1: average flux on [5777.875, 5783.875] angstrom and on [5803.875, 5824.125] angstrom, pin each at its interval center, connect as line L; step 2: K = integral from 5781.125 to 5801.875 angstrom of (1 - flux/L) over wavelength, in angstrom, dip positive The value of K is 1.6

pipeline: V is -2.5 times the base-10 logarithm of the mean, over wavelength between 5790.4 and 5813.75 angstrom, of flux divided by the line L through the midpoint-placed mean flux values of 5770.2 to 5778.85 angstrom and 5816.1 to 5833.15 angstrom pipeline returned 0.09 mag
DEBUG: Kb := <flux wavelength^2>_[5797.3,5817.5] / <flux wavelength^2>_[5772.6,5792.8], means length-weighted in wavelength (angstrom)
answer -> 0.95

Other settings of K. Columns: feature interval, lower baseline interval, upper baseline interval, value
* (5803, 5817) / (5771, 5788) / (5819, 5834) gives 0.3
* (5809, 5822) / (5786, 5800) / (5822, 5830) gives -0.2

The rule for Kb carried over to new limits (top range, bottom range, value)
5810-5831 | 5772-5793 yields 0.94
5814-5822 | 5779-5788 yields 1.06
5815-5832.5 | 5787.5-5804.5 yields 1.04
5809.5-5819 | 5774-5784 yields 0.90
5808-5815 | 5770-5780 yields 0.81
